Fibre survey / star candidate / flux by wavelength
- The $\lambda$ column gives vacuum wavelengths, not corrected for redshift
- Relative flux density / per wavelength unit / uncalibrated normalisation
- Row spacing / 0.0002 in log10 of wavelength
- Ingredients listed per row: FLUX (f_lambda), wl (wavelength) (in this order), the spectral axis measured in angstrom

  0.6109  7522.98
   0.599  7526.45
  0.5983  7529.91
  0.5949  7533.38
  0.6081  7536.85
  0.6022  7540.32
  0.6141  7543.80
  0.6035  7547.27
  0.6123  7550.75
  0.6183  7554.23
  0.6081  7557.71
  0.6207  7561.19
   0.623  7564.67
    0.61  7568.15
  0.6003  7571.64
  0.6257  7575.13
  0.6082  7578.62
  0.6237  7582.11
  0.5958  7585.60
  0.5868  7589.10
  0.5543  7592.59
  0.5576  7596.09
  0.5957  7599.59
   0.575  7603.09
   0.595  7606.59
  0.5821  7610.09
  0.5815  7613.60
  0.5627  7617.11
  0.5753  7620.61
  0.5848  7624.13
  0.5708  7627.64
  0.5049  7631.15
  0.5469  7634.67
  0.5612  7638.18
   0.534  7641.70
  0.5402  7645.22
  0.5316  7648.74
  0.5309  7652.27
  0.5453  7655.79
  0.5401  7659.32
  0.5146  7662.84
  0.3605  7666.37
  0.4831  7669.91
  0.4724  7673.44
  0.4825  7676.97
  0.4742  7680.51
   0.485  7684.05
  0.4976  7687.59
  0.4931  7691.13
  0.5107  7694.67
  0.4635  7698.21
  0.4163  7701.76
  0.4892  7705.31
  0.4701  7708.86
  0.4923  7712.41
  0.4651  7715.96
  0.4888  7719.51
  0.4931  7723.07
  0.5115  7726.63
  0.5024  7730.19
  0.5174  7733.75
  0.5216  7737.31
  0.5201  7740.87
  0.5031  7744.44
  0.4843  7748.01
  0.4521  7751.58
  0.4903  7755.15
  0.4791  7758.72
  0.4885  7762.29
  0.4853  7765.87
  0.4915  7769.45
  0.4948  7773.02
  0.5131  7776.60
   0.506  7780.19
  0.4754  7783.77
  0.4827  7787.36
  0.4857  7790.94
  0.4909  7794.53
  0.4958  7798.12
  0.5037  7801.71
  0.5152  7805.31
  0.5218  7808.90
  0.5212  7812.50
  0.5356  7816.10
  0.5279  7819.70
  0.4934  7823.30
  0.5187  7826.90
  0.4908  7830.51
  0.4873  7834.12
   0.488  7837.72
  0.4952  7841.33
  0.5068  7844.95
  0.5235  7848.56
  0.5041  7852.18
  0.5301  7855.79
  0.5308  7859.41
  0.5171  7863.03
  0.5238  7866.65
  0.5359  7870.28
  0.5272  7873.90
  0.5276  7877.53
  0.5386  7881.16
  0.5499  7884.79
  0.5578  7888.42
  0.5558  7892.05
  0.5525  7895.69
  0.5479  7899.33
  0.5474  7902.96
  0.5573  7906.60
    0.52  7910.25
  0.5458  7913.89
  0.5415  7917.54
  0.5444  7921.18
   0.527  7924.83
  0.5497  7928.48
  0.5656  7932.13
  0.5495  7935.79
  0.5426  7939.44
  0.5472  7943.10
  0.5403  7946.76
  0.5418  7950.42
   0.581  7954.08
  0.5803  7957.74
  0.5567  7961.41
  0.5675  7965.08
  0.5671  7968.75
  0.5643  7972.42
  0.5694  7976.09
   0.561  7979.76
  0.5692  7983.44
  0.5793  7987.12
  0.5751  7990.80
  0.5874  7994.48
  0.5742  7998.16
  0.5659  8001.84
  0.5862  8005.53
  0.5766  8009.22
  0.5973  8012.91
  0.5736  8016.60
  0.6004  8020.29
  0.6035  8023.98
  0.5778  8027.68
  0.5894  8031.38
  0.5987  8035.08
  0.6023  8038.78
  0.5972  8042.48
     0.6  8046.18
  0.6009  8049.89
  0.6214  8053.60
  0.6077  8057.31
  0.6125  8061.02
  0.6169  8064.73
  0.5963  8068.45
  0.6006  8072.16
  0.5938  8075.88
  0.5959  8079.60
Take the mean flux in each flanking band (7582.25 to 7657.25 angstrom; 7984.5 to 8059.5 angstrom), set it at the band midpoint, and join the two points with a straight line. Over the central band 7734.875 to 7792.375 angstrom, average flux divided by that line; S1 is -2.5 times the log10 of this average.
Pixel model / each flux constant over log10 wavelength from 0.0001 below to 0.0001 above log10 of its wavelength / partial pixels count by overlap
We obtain 0.17 mag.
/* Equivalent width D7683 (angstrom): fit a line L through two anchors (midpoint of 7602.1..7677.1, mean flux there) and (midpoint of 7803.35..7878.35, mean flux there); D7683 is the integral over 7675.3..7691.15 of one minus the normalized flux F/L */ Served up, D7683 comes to 1.4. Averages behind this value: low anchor 0.536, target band 0.486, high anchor 0.515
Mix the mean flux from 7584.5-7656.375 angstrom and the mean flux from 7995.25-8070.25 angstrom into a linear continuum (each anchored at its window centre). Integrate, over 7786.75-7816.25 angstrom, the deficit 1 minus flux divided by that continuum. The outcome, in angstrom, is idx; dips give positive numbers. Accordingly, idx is 3.7 angstrom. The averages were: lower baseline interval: 0.562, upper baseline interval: 0.595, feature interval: 0.505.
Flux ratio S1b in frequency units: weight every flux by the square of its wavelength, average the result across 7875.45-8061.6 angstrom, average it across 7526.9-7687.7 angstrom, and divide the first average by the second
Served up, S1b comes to 1.11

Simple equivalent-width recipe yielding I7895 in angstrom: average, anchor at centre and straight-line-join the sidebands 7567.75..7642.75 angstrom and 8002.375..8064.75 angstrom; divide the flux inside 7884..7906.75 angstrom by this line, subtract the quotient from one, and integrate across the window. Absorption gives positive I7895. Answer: 1.5 angstrom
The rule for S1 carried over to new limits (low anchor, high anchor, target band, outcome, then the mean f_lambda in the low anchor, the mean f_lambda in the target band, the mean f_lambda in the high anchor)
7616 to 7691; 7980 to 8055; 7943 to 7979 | 0.03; 0.518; 0.562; 0.588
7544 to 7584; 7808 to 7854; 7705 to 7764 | 0.11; 0.614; 0.492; 0.509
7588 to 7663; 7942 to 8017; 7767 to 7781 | 0.13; 0.558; 0.5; 0.57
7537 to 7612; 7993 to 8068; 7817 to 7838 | 0.19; 0.601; 0.504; 0.595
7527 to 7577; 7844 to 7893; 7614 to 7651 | 0.07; 0.61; 0.552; 0.531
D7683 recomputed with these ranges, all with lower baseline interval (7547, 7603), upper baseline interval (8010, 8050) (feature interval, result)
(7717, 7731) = 2.4 angstrom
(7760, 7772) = 2.2 angstrom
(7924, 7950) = 2.1 angstrom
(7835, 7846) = 1.9 angstrom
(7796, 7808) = 1.8 angstrom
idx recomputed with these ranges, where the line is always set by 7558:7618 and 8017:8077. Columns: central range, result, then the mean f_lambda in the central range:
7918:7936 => 1.58 angstrom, 0.547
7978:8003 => 1.11 angstrom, 0.573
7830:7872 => 6.07 angstrom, 0.512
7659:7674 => 3.22 angstrom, 0.468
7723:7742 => 2.69 angstrom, 0.512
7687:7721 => 6.75 angstrom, 0.478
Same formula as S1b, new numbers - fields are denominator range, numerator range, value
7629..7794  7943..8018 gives 1.23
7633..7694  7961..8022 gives 1.24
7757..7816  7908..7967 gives 1.15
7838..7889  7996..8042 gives 1.17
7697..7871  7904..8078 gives 1.22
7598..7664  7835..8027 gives 1.07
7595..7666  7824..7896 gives 1.00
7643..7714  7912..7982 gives 1.21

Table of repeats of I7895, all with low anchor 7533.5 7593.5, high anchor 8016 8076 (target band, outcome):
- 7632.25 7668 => 5.0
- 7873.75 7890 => 1.7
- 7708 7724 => 3.3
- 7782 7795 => 2.6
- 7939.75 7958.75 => 1.4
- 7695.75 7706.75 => 2.7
